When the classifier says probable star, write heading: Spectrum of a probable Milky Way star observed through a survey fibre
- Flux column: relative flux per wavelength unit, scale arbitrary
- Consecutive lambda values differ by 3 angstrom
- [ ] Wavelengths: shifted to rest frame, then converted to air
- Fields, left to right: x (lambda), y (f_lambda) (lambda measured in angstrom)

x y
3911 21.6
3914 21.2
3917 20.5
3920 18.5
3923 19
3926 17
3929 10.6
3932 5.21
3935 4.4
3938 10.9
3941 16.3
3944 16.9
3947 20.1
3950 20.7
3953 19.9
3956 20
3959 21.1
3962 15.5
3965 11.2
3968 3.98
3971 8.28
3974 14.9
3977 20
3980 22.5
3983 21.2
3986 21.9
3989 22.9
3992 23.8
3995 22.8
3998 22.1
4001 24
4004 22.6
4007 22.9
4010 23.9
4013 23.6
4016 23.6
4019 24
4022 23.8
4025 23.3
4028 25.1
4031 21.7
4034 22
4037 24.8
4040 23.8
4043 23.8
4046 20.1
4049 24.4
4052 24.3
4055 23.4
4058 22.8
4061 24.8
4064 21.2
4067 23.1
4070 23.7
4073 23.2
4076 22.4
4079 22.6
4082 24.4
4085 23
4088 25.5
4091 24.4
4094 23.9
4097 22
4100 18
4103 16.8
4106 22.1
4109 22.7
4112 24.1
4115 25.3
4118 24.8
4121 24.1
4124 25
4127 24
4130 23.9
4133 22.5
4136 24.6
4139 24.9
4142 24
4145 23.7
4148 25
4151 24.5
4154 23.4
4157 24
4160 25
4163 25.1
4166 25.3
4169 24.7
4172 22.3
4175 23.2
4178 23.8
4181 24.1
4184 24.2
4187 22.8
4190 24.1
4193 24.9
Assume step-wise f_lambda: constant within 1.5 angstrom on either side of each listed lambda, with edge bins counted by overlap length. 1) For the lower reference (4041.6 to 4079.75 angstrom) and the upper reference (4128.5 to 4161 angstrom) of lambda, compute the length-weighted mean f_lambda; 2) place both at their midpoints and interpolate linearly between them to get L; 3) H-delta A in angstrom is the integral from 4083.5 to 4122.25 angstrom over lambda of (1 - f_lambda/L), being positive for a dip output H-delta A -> 1.3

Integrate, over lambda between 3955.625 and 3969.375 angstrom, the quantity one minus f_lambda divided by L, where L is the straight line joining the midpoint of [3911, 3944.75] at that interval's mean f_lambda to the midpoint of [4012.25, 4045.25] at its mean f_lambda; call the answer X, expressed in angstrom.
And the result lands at 2.9 angstrom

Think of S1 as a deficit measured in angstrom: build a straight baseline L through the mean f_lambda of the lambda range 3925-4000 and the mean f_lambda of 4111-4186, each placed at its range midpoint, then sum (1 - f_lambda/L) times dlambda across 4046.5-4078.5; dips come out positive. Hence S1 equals -3.9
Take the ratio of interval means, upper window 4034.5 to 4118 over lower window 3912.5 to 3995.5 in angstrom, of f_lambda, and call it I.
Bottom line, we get 1.37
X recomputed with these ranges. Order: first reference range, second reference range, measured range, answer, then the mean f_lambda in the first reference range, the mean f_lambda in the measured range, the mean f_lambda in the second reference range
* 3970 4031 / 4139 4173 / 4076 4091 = -0.4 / 22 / 23.8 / 24.3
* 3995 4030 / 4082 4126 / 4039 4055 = 0.0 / 23.5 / 23.3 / 23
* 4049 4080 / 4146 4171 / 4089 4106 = 1.7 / 23.2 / 21.2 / 24.6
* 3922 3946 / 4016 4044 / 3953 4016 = -3.8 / 12.6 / 19.6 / 23.6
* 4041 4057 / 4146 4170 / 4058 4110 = 2.3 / 23.2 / 22.6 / 24.6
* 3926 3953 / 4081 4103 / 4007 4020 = -4.1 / 13.7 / 23.7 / 22.6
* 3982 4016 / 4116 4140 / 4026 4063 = 0.0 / 22.9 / 23.4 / 24.2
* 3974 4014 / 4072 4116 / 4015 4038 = -1.1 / 22.3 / 23.5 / 22.7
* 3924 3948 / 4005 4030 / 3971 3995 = -1.5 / 12.7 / 20.3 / 23.7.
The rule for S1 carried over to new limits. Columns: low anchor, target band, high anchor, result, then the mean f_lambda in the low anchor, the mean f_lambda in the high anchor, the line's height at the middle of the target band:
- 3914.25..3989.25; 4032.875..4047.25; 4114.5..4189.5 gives -2.4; 16.1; 24.2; 19.7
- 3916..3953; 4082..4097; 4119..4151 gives -1.3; 15.1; 24.2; 22.1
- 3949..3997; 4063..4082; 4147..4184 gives -1.4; 18.2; 24.2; 21.3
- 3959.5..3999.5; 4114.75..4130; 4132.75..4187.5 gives -1.1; 17.9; 24.1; 22.8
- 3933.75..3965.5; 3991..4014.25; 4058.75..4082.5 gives -4.7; 16.3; 23.1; 19.3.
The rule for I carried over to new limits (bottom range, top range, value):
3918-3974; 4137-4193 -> 1.67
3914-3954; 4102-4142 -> 1.51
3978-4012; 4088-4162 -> 1.03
